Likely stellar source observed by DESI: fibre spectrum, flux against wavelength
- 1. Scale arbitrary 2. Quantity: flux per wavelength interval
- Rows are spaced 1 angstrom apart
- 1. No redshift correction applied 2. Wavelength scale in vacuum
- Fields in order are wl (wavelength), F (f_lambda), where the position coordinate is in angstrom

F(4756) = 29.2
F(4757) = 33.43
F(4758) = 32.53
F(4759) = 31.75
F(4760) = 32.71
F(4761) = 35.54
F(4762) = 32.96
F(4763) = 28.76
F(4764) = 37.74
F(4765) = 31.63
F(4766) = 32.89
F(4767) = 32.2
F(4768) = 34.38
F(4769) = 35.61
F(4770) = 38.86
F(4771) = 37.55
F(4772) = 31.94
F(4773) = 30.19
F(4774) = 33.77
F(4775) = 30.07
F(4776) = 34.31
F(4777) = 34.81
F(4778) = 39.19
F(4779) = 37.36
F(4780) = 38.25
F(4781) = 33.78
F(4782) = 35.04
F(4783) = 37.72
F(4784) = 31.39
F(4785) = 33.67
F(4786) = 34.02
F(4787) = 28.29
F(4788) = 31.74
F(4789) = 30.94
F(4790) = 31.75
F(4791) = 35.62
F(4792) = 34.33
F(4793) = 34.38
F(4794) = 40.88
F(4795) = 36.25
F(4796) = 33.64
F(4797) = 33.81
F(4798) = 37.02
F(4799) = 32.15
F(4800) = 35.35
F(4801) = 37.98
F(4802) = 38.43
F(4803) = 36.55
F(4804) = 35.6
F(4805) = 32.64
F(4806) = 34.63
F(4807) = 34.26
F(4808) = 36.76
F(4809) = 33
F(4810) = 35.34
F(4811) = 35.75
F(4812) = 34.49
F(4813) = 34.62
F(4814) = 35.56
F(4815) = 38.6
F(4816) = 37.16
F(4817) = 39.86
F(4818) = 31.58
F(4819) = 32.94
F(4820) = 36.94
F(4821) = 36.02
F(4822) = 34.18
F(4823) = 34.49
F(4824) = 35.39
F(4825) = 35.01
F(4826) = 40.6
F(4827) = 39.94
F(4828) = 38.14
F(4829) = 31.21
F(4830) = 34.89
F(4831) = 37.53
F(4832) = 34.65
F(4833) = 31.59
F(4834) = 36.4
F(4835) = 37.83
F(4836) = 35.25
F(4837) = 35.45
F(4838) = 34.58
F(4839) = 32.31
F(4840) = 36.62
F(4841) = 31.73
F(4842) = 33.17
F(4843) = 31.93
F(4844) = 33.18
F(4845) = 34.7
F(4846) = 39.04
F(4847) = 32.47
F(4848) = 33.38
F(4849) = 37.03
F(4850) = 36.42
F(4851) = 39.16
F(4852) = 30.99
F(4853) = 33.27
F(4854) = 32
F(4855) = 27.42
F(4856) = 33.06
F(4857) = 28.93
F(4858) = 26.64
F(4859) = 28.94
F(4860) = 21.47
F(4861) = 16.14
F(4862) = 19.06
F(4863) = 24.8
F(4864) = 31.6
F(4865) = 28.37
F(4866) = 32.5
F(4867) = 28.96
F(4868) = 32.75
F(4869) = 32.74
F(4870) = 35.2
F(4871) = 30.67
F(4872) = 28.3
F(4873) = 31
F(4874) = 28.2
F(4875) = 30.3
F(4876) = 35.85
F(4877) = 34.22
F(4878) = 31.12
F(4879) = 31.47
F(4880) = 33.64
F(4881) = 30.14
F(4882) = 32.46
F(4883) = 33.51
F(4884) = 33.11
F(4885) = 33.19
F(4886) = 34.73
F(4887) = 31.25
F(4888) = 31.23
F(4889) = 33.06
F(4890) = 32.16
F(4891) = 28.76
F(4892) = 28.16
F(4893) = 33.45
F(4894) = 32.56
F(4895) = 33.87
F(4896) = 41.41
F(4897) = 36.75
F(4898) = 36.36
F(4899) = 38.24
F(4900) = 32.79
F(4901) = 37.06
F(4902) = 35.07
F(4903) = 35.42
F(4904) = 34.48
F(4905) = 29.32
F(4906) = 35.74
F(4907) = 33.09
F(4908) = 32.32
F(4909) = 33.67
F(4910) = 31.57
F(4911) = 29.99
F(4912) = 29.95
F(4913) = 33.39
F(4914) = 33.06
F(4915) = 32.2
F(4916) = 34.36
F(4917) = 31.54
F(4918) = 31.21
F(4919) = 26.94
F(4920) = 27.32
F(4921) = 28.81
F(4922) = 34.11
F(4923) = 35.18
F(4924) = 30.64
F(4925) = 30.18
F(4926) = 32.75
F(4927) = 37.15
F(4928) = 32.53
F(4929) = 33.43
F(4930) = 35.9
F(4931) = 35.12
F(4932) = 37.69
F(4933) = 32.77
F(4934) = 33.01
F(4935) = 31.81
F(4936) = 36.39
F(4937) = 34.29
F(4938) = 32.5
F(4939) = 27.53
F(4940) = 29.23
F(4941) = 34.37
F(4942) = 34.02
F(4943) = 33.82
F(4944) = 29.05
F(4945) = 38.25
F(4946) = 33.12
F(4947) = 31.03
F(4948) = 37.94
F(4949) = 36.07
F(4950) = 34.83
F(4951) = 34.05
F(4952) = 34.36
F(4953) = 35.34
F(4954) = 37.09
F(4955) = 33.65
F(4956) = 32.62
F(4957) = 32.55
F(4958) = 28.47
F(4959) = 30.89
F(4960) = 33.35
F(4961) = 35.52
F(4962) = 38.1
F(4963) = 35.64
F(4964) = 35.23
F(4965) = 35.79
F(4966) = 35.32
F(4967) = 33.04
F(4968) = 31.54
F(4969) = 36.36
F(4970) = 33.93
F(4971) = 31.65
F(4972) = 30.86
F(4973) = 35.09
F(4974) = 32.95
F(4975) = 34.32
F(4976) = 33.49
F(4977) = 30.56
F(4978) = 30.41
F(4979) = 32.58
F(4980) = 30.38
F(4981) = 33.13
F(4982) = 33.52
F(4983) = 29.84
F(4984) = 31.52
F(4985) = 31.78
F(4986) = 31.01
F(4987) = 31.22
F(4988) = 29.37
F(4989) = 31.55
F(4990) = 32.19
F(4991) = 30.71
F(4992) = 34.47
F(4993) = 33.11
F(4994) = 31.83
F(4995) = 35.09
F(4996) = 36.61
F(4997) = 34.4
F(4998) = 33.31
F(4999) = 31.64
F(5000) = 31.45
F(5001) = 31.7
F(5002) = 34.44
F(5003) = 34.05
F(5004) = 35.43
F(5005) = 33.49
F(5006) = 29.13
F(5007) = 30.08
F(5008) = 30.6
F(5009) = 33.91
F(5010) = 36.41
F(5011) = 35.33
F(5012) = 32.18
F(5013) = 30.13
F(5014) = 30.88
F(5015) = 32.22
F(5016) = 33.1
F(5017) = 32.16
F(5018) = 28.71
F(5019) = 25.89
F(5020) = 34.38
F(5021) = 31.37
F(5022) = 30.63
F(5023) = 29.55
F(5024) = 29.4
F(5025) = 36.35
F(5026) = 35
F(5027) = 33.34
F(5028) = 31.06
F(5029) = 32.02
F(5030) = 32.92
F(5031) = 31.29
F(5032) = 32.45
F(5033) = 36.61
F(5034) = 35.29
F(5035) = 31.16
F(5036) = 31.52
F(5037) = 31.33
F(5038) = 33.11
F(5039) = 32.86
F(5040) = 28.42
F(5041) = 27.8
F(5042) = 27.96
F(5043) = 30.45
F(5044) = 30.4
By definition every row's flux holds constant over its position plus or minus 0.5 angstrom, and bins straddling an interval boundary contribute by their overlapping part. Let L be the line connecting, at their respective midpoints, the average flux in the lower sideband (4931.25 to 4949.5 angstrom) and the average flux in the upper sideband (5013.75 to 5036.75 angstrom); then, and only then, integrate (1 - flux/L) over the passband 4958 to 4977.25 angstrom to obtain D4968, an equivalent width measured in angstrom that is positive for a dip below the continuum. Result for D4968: -0.4 angstrom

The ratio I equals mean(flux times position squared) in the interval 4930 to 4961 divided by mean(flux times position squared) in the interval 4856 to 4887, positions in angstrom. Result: 1.2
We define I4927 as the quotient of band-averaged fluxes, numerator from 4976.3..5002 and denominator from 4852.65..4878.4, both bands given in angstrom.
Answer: 1.10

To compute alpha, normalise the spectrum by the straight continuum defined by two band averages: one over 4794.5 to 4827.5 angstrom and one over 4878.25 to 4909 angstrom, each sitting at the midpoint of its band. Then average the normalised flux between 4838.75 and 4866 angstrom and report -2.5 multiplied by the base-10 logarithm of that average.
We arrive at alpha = 0.12 mag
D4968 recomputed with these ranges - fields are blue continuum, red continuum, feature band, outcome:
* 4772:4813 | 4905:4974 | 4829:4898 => 3.49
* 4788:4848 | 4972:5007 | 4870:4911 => 1.24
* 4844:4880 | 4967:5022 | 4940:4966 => -1.83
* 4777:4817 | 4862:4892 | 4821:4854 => -1.84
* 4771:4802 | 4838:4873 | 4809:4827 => -1.61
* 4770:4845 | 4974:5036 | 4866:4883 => 1.14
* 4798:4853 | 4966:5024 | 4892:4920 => 0.44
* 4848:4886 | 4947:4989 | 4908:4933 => -0.29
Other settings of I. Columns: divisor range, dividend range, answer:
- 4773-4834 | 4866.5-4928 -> 0.97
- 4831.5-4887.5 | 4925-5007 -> 1.09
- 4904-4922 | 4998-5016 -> 1.07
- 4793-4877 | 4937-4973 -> 1.05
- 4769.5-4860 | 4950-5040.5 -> 1.02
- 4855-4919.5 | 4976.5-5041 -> 1.07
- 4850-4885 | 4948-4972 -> 1.17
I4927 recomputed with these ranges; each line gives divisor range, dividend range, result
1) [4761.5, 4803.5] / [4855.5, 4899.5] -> 0.90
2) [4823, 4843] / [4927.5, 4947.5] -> 0.94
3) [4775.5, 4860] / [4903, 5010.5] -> 0.95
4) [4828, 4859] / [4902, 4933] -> 0.97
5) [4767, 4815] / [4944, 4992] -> 0.96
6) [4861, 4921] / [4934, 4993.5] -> 1.04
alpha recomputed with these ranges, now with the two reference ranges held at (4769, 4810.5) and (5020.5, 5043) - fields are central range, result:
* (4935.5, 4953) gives -0.024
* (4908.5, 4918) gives 0.037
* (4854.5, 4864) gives 0.309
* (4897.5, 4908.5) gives -0.037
